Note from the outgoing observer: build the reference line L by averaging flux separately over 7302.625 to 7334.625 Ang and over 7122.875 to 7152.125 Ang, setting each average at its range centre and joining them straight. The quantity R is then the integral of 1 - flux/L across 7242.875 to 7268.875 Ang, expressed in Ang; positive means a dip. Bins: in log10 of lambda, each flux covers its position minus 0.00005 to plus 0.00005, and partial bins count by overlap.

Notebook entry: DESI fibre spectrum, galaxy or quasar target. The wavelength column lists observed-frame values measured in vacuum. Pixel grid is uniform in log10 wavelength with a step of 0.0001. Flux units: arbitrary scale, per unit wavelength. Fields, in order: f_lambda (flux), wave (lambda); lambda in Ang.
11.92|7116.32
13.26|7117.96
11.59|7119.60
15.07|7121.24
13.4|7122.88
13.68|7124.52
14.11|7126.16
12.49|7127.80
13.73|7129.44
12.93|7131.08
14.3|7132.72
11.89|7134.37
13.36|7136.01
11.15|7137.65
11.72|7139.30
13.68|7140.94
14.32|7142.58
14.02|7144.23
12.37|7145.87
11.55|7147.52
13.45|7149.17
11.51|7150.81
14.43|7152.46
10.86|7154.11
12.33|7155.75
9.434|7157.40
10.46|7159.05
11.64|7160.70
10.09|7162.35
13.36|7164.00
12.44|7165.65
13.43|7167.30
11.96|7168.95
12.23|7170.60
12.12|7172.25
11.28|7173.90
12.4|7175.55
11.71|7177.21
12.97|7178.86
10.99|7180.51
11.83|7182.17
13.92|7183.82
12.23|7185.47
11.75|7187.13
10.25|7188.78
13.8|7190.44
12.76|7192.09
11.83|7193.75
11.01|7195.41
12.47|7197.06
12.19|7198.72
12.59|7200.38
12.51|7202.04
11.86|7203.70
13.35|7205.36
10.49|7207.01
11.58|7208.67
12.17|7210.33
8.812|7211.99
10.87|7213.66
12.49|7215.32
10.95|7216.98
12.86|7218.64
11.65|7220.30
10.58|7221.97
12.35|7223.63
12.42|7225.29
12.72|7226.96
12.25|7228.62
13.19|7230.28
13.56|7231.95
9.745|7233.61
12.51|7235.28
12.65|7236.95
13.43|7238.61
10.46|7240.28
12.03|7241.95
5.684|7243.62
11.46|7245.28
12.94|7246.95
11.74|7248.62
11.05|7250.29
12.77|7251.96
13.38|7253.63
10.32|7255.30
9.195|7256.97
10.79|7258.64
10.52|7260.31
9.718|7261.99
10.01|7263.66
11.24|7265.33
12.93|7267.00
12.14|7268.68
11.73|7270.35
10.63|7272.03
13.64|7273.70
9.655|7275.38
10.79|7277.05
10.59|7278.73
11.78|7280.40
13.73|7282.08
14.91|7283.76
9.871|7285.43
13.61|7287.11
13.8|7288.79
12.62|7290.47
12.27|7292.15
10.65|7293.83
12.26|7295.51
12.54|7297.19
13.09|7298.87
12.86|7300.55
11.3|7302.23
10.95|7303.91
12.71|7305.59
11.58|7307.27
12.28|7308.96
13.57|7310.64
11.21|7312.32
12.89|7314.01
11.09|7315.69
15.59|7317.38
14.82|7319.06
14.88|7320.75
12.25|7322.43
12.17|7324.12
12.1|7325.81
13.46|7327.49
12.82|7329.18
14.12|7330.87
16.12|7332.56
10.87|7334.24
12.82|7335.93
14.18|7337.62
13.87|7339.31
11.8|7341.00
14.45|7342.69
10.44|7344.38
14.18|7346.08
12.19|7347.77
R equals 3.95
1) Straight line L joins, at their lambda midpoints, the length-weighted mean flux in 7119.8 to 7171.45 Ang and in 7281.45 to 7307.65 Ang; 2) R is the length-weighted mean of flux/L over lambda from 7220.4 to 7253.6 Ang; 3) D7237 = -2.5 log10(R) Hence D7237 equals 0.06 mag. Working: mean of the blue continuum 12.6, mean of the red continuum 12.4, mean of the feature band 11.8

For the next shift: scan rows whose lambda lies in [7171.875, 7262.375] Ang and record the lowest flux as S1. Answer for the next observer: 5.684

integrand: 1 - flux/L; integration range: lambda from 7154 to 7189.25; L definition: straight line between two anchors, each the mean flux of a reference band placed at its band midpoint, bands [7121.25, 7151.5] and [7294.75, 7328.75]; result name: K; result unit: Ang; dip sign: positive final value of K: 3.1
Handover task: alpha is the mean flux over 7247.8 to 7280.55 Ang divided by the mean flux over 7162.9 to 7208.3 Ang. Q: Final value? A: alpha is 0.92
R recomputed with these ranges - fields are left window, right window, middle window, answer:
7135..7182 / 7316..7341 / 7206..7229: 1.9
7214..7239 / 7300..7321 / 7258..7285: 2.0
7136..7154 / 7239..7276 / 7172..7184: 0.2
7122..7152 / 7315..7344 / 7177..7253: 7.4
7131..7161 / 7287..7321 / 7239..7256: 1.8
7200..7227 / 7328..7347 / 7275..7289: 0.5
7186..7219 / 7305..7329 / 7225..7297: 3.8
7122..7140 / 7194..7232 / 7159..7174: 0.6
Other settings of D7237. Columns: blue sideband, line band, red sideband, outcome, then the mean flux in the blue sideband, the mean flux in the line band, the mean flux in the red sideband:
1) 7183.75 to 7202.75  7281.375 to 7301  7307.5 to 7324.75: 0.02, 12.2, 12.7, 13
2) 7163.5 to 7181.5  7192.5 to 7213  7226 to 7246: 0.02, 12.2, 11.7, 11.6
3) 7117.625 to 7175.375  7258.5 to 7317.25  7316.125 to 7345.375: 0.10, 12.6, 11.9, 13.3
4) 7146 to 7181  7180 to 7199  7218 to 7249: -0.02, 12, 12.1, 11.8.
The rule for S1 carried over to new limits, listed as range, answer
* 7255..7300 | 9.195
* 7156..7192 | 9.434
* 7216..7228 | 10.58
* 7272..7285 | 9.655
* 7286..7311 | 10.65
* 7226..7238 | 9.745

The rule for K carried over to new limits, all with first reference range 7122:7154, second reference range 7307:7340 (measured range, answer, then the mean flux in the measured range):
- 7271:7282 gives 1.5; 11.4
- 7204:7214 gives 1.4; 11.3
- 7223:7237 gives 0.8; 12.4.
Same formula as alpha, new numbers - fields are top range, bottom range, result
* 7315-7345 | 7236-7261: 1.18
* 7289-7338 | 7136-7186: 1.04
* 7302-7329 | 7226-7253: 1.08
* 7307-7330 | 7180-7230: 1.08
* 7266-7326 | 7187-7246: 1.05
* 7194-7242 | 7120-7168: 0.94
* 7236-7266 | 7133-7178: 0.91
